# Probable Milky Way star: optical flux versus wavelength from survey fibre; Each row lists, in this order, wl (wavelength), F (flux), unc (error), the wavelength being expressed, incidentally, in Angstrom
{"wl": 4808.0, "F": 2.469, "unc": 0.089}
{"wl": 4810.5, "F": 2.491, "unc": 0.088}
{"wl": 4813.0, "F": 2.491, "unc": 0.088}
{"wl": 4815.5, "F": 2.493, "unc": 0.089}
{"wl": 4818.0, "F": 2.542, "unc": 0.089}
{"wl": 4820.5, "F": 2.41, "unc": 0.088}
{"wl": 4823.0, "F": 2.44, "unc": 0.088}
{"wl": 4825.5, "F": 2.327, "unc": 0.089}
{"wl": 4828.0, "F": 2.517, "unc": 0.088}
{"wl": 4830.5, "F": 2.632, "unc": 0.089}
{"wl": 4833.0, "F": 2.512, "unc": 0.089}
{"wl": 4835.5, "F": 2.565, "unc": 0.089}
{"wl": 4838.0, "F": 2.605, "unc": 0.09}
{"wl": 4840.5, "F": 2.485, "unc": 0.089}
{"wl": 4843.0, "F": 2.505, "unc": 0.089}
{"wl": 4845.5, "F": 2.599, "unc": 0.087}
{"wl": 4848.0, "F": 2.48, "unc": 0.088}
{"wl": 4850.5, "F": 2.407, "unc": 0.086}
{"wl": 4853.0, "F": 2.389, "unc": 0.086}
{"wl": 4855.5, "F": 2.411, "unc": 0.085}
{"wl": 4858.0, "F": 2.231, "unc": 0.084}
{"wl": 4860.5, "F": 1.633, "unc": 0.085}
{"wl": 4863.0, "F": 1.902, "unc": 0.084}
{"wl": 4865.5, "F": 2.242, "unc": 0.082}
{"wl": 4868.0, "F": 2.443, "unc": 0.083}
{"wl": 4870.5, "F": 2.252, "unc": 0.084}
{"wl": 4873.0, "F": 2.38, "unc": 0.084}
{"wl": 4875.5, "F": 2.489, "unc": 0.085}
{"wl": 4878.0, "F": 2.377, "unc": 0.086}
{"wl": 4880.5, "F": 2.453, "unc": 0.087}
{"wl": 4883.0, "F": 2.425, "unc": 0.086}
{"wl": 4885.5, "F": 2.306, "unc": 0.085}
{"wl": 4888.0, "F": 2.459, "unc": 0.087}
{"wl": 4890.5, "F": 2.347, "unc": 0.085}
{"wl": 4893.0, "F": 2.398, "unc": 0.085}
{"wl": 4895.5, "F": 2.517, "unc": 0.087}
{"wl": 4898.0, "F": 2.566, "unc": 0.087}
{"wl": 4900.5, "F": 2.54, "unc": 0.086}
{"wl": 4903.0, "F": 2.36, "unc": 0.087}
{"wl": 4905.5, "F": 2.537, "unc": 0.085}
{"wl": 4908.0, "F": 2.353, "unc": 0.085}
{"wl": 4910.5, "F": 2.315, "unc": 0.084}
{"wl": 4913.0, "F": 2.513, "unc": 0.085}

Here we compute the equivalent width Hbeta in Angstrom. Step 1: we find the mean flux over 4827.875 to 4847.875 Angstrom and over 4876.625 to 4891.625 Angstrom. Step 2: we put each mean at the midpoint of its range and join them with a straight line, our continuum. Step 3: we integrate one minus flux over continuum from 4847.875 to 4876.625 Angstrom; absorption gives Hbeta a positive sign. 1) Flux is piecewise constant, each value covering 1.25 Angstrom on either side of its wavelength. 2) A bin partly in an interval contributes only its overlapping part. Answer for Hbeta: 2.4 Angstrom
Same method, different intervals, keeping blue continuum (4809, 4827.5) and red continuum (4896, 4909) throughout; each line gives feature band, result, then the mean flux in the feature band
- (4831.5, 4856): -0.4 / 2.5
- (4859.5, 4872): 1.8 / 2.11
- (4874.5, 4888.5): 0.3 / 2.41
